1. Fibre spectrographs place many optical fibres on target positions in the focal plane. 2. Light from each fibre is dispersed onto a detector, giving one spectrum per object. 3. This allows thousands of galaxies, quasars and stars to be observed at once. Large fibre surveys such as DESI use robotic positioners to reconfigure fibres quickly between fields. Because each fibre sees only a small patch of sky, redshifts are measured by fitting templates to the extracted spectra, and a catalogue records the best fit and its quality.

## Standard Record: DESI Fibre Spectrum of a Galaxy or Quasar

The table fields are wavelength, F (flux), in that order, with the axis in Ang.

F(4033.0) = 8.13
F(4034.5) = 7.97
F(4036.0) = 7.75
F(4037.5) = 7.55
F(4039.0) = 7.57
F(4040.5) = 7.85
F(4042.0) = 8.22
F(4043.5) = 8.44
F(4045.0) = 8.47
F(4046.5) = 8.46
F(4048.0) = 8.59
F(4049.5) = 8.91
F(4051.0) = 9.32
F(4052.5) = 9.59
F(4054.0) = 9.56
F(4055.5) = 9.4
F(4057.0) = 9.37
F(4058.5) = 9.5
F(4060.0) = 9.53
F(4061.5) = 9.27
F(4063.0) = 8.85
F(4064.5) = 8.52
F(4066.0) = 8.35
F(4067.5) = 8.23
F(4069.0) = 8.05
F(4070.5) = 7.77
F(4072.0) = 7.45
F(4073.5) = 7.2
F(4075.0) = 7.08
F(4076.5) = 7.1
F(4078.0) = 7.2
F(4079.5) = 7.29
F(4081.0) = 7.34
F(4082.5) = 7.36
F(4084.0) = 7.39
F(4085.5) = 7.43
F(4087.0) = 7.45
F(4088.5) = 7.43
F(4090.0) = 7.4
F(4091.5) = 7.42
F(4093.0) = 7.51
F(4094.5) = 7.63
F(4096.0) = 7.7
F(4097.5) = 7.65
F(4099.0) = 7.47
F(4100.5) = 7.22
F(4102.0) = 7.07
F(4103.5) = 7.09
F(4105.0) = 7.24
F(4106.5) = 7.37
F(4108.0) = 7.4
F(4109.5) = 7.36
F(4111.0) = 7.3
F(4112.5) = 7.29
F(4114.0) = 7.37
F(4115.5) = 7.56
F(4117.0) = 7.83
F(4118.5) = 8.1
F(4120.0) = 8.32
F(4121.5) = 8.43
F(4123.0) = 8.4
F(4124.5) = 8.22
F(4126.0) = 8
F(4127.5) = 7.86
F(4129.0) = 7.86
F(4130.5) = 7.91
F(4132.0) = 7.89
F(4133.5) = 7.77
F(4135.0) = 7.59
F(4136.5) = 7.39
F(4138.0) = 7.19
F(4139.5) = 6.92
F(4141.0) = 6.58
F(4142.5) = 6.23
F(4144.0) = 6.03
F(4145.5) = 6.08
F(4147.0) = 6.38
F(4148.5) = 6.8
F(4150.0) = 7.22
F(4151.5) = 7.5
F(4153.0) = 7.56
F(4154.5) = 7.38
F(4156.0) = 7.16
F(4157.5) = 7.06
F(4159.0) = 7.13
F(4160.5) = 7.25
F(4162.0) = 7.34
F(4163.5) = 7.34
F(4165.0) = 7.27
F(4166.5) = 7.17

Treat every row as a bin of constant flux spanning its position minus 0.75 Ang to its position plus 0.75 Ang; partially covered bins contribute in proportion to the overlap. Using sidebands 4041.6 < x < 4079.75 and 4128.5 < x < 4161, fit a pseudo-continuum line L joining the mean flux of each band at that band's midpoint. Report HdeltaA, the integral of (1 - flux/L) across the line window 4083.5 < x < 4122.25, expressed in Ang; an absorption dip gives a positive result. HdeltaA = 1.3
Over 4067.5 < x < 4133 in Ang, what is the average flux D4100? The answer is 7.58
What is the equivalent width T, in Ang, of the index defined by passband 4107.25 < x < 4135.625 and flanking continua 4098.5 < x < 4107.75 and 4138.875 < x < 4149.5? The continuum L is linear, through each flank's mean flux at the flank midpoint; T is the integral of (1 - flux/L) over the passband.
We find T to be -3.8 Ang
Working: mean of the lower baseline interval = 7.25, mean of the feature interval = 7.81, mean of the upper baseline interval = 6.44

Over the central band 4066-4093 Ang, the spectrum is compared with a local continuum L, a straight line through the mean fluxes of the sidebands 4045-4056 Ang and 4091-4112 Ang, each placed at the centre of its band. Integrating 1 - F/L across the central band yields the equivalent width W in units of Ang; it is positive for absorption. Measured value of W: 2.12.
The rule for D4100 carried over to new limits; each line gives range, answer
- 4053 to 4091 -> 8.07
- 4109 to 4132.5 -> 7.86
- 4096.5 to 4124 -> 7.59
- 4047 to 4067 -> 9.12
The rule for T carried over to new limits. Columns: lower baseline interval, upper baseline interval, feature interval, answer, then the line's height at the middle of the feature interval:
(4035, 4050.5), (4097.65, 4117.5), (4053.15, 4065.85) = -2.0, 7.98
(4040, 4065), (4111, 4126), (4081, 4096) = 1.7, 8.39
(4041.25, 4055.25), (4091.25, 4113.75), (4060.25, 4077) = 0.5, 8.3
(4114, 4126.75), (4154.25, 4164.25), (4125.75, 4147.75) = 1.6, 7.71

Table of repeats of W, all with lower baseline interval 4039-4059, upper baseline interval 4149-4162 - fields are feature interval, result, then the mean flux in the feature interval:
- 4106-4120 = 0.6 Ang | 7.55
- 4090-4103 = 1.1 Ang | 7.45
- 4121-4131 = -0.5 Ang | 8.09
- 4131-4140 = 0.1 Ang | 7.49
